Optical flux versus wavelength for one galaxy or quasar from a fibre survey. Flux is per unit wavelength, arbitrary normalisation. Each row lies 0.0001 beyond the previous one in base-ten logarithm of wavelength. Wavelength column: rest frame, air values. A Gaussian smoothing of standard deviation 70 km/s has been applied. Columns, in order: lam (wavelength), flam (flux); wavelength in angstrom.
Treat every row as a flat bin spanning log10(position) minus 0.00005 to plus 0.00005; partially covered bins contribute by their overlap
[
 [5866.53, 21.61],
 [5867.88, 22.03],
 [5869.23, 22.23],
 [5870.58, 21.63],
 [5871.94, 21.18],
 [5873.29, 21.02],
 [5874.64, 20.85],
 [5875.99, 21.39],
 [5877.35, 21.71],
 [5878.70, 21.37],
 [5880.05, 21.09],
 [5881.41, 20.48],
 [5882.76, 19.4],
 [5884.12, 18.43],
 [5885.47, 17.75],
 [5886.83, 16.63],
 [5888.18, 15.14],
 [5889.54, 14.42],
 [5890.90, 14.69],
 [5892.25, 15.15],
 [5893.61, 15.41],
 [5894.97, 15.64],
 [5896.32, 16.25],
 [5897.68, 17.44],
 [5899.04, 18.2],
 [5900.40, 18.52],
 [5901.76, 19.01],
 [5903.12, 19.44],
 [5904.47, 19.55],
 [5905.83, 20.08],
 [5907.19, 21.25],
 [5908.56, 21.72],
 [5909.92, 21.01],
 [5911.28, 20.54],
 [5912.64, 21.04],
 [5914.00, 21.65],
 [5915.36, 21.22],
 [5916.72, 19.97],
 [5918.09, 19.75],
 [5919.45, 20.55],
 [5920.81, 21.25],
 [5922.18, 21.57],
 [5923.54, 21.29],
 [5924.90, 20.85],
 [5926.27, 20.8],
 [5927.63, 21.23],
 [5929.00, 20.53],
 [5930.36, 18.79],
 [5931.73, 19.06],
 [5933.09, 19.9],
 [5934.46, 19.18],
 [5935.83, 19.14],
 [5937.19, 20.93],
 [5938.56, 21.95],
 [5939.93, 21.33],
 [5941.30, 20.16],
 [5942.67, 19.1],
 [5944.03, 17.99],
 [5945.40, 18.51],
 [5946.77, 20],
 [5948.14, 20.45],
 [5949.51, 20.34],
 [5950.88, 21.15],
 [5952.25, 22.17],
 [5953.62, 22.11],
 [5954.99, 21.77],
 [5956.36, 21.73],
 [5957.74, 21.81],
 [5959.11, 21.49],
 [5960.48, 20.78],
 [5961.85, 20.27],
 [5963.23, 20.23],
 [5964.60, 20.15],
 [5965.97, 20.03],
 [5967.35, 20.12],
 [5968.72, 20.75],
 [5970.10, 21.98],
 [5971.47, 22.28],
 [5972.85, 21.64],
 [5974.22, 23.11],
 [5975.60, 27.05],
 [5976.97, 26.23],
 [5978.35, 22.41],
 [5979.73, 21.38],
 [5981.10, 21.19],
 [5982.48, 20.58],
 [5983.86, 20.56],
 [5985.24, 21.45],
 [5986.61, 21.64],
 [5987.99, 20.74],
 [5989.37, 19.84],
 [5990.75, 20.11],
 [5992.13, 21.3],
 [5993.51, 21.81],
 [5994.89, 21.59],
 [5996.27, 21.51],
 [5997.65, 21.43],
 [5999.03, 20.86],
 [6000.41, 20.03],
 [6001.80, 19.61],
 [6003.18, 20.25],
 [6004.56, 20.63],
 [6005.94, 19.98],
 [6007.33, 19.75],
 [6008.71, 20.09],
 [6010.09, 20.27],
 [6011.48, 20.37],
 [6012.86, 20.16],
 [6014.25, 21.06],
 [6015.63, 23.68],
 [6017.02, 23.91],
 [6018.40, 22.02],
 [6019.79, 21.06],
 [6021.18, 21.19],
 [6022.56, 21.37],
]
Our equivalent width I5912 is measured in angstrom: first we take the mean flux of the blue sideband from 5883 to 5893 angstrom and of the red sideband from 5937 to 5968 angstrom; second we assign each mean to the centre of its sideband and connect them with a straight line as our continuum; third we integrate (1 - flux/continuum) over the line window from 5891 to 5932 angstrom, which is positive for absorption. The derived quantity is -4.0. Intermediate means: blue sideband 16.2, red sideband 20.6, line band 19.6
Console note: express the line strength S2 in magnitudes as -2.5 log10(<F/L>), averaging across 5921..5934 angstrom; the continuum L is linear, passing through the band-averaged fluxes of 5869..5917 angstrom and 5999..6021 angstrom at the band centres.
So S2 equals -0.04 mag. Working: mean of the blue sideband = 19.2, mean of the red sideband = 20.9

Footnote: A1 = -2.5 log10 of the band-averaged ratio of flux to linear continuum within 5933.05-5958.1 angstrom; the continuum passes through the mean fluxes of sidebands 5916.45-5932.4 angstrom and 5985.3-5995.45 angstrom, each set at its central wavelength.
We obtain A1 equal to 0.01 mag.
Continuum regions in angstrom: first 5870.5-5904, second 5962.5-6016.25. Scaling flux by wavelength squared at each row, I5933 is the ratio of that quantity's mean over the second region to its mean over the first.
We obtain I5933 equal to 1.2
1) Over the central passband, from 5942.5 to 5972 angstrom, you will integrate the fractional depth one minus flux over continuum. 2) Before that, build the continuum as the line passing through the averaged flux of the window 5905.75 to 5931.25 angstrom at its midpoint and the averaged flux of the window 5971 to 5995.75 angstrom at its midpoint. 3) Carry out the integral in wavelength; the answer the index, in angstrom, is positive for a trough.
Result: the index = 1.1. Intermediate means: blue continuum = 20.8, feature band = 20.7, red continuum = 21.9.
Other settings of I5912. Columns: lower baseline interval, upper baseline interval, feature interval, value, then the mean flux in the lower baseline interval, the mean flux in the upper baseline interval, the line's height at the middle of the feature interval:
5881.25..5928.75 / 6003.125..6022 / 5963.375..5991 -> -1.7 angstrom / 19.1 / 21.1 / 20.4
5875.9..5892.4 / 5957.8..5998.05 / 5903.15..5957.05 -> -1.9 angstrom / 18.3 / 21.5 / 19.9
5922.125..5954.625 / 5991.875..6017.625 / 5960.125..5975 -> -0.3 angstrom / 20.4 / 20.9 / 20.6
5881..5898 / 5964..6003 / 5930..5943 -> -0.7 angstrom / 16.6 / 21.5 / 19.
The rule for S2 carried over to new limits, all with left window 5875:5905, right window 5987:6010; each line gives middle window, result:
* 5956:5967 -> -0.05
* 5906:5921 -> -0.12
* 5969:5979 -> -0.17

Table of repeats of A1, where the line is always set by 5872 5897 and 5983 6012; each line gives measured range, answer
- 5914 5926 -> -0.10 mag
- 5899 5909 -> -0.06 mag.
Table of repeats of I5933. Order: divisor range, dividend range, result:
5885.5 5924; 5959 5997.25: 1.17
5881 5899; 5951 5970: 1.29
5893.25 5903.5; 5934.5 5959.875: 1.20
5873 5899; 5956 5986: 1.24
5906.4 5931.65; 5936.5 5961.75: 1.01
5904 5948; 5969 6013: 1.07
